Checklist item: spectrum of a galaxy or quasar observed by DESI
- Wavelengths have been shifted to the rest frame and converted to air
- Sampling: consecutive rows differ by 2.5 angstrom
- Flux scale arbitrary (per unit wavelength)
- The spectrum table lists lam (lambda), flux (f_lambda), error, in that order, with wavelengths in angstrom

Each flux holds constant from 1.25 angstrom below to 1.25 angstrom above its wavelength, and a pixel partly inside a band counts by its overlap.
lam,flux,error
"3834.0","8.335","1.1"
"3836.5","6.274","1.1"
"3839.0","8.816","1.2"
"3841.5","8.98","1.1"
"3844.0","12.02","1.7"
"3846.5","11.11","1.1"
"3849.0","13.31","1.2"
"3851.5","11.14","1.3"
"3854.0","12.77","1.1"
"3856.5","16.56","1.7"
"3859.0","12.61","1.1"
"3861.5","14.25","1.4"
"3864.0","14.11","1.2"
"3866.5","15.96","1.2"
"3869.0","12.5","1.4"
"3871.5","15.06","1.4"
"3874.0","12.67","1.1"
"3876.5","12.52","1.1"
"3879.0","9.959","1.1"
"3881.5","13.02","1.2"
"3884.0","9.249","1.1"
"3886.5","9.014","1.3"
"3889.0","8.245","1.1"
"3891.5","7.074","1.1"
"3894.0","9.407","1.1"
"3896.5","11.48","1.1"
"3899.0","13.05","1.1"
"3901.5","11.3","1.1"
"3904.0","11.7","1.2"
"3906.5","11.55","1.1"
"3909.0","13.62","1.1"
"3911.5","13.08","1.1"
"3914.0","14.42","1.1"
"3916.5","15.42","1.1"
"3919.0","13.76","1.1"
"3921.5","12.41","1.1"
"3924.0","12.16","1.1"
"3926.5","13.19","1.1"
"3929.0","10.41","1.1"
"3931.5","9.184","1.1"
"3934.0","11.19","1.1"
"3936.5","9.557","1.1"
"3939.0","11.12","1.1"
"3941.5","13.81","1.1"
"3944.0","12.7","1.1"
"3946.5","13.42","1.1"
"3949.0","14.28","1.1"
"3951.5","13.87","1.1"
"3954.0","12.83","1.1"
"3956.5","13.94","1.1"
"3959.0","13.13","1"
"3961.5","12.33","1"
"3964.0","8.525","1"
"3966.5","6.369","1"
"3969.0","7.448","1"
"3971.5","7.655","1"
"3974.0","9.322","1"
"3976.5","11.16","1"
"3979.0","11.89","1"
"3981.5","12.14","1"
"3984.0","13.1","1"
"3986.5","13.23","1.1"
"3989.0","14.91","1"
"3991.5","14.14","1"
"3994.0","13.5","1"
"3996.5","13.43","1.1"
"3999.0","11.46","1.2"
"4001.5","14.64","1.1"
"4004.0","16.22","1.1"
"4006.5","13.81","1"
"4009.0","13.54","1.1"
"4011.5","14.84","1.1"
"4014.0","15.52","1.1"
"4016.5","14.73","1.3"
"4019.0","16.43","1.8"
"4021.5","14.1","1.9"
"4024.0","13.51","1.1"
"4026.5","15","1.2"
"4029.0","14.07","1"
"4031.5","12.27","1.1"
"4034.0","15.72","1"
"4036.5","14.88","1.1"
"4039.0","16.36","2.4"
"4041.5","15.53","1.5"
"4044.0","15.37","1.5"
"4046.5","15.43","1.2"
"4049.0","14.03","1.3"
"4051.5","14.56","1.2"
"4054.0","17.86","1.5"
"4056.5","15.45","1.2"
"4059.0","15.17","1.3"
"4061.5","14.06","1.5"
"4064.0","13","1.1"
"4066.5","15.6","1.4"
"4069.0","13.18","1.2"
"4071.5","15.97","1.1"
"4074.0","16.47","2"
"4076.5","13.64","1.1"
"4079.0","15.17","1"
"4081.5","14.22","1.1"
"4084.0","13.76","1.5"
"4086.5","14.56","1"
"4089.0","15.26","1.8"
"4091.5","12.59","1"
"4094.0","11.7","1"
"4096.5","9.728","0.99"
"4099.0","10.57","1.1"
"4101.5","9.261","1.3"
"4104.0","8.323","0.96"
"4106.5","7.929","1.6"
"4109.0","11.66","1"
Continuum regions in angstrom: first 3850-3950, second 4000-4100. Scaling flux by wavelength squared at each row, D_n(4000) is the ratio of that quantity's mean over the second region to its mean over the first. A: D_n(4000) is 1.28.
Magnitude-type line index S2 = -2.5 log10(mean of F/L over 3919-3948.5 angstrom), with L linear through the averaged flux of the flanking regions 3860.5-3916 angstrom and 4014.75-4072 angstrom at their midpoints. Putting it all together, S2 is 0.084 mag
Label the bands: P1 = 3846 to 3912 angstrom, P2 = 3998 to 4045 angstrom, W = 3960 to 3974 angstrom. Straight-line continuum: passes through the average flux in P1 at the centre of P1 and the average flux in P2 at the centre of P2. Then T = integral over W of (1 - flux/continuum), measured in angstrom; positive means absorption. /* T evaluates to 5.2 angstrom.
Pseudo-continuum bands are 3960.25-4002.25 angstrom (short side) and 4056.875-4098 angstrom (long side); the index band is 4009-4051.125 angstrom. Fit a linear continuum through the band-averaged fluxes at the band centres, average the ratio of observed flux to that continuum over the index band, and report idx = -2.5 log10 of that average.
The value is -0.16 mag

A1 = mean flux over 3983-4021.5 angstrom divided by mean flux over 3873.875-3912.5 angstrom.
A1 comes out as 1.29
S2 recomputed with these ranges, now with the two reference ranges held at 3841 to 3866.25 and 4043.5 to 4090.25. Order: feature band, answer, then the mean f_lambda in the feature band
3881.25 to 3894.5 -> 0.412 mag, 9.05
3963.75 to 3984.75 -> 0.400 mag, 9.71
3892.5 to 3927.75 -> 0.073 mag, 12.6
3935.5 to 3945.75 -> 0.152 mag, 11.9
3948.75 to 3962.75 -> 0.042 mag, 13.3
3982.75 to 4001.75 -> 0.055 mag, 13.5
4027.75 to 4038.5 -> 0.014 mag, 14.4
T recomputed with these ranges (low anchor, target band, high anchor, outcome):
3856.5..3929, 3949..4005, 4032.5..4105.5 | 4.4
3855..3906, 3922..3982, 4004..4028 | 9.2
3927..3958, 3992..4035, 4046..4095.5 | -2.4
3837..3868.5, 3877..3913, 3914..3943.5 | 4.1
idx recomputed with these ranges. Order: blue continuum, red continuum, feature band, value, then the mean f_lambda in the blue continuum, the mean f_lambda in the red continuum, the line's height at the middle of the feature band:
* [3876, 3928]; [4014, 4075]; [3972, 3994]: 0.10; 11.7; 15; 13.5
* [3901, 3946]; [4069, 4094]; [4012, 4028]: -0.10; 12.3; 14.4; 13.6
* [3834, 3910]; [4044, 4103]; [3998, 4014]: -0.08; 11.6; 14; 13.2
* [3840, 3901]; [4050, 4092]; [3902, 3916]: -0.04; 11.9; 14.8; 12.5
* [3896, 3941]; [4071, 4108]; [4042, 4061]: -0.23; 12.2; 12.5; 12.5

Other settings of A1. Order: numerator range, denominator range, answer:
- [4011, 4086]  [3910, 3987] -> 1.26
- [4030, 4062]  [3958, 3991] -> 1.39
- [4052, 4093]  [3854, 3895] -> 1.22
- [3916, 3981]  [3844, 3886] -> 0.90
